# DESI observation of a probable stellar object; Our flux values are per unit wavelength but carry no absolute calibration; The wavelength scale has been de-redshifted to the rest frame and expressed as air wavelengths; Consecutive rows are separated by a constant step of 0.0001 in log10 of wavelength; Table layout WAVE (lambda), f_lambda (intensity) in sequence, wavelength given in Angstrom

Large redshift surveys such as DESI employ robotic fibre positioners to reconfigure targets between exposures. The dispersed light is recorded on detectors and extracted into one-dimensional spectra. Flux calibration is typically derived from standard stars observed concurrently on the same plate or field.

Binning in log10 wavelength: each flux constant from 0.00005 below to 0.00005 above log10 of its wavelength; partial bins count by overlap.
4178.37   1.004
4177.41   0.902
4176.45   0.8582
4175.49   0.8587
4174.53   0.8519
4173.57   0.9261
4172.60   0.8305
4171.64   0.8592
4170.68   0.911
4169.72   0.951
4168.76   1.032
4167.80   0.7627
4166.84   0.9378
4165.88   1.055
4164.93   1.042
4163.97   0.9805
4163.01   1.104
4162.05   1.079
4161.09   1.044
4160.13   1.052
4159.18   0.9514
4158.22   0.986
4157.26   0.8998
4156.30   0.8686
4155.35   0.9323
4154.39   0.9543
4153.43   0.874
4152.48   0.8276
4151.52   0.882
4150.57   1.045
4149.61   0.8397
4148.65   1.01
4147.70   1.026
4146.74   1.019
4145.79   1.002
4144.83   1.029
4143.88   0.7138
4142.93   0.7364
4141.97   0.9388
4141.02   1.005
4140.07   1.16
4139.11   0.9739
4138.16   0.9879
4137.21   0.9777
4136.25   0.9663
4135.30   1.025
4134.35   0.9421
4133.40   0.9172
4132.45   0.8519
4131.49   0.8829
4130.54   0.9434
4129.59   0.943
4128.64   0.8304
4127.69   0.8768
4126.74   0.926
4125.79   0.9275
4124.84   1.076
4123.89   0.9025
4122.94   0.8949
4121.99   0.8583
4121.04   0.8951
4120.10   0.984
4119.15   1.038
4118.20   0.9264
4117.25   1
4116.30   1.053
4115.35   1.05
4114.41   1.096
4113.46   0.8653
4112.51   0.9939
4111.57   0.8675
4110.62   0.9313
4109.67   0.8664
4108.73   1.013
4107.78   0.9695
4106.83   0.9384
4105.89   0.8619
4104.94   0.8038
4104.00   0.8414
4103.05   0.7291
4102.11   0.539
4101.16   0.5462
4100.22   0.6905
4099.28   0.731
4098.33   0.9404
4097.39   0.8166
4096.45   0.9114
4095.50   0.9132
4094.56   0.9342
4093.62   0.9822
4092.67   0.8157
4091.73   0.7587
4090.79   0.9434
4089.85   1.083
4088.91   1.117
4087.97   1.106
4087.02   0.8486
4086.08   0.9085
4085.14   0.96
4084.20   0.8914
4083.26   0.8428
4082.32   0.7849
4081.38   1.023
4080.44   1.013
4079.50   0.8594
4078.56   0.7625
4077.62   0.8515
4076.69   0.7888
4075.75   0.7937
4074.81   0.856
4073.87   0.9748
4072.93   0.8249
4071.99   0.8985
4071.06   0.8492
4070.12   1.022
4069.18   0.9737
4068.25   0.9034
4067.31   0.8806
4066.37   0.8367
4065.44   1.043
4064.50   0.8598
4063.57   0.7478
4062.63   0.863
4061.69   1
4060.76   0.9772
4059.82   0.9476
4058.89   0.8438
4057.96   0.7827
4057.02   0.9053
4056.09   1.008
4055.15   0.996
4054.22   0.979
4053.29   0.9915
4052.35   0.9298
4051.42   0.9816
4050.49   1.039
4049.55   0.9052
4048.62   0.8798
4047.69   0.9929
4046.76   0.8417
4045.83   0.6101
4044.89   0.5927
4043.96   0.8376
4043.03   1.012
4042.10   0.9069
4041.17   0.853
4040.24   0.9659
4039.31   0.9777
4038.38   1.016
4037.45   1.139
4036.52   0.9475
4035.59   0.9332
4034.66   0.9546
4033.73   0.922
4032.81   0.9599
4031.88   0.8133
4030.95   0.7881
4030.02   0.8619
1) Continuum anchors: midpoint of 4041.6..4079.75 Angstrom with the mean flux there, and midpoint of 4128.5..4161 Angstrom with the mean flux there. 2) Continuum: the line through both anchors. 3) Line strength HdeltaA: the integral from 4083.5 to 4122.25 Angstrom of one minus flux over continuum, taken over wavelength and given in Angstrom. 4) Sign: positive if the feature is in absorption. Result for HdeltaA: 0.63 Angstrom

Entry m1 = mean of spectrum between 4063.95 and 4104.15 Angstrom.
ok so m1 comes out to 0.876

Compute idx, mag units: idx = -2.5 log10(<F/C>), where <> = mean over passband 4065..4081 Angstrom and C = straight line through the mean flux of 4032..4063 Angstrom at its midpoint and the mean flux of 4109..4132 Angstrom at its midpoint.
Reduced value 0.05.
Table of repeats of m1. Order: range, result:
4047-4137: 0.909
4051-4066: 0.928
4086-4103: 0.861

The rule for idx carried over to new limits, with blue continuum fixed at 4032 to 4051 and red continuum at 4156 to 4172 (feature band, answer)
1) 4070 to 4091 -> 0.02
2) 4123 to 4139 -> 0.02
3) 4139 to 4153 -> 0.02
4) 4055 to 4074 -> 0.02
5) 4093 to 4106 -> 0.18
